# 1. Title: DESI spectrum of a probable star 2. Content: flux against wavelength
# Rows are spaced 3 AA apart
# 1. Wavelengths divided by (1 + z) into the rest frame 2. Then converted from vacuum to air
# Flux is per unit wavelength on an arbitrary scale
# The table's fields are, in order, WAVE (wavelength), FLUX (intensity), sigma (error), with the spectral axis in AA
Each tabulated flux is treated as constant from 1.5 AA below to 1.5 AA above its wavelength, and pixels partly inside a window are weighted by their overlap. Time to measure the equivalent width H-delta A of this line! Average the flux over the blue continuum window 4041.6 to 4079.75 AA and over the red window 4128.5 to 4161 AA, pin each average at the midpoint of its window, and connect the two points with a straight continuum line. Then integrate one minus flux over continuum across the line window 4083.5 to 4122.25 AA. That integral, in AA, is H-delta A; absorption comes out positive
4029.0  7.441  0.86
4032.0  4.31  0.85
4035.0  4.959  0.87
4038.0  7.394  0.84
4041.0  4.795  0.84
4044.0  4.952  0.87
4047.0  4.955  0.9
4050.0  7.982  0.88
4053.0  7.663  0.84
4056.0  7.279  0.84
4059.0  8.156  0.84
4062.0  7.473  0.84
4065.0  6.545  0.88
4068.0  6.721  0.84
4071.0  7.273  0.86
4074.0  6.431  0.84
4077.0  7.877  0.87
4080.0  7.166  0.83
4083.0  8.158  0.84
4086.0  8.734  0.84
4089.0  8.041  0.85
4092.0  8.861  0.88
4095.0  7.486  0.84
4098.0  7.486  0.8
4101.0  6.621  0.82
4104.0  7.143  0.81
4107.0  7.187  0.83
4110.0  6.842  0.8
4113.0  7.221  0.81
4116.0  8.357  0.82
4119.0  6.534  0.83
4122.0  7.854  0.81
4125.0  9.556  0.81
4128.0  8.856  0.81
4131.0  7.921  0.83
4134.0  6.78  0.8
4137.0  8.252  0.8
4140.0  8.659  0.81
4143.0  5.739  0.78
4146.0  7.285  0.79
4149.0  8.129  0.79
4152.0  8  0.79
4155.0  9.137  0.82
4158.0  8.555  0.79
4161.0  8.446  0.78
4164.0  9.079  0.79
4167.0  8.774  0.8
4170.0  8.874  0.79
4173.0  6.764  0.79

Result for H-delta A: -0.93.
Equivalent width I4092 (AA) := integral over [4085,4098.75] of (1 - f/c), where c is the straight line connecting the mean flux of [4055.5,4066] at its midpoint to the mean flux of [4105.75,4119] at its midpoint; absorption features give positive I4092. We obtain -1.47 AA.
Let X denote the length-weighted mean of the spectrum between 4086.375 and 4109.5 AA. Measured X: 7.57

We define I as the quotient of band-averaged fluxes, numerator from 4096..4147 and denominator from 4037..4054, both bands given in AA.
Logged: 1.21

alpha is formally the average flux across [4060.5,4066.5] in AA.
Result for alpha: 7.01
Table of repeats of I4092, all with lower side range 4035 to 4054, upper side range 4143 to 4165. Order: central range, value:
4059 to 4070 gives -1.0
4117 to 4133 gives -1.0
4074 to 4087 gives -1.8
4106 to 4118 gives 0.0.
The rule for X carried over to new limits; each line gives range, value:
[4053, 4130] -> 7.6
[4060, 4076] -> 6.96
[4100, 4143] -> 7.64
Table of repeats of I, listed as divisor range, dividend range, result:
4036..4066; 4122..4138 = 1.23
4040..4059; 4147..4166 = 1.32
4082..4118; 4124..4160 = 1.05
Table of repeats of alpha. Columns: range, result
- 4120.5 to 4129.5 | 8.76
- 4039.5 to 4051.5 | 5.67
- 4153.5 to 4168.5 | 8.8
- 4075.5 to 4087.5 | 7.98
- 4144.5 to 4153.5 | 7.8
